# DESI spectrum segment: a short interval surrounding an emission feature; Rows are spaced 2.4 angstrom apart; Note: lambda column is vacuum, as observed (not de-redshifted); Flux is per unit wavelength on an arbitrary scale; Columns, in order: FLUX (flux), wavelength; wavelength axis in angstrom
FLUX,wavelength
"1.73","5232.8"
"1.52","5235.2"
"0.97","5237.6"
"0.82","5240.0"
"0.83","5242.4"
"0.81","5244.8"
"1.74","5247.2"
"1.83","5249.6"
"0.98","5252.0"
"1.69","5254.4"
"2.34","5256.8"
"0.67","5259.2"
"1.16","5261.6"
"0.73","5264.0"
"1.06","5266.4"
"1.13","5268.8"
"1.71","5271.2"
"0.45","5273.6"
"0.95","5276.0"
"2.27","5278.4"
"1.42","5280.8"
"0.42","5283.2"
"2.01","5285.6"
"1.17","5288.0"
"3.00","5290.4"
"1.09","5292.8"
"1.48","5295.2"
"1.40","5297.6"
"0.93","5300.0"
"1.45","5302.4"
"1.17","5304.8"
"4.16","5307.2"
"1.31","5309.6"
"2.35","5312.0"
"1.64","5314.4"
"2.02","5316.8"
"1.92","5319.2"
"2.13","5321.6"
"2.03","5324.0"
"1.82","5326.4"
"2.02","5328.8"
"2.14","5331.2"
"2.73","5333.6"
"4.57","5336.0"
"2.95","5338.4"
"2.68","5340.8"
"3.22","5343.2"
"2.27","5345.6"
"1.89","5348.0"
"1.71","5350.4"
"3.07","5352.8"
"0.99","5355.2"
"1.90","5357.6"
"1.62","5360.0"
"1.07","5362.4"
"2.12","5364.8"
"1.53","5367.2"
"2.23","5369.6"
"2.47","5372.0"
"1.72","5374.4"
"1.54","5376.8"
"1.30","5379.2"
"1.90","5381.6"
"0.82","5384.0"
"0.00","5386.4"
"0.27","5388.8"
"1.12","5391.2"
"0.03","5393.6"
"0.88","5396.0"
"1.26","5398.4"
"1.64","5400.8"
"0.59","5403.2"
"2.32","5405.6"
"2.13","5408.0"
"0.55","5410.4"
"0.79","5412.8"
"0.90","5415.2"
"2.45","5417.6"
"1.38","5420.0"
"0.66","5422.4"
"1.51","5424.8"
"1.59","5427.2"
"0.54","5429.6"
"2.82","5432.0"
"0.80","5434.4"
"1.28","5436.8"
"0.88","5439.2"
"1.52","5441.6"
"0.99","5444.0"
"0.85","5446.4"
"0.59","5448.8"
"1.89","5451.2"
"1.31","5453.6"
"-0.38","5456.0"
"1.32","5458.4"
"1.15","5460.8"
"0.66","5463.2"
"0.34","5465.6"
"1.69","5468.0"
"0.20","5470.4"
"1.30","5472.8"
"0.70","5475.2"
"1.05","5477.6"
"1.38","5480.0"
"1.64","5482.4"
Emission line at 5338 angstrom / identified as C IV 1549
